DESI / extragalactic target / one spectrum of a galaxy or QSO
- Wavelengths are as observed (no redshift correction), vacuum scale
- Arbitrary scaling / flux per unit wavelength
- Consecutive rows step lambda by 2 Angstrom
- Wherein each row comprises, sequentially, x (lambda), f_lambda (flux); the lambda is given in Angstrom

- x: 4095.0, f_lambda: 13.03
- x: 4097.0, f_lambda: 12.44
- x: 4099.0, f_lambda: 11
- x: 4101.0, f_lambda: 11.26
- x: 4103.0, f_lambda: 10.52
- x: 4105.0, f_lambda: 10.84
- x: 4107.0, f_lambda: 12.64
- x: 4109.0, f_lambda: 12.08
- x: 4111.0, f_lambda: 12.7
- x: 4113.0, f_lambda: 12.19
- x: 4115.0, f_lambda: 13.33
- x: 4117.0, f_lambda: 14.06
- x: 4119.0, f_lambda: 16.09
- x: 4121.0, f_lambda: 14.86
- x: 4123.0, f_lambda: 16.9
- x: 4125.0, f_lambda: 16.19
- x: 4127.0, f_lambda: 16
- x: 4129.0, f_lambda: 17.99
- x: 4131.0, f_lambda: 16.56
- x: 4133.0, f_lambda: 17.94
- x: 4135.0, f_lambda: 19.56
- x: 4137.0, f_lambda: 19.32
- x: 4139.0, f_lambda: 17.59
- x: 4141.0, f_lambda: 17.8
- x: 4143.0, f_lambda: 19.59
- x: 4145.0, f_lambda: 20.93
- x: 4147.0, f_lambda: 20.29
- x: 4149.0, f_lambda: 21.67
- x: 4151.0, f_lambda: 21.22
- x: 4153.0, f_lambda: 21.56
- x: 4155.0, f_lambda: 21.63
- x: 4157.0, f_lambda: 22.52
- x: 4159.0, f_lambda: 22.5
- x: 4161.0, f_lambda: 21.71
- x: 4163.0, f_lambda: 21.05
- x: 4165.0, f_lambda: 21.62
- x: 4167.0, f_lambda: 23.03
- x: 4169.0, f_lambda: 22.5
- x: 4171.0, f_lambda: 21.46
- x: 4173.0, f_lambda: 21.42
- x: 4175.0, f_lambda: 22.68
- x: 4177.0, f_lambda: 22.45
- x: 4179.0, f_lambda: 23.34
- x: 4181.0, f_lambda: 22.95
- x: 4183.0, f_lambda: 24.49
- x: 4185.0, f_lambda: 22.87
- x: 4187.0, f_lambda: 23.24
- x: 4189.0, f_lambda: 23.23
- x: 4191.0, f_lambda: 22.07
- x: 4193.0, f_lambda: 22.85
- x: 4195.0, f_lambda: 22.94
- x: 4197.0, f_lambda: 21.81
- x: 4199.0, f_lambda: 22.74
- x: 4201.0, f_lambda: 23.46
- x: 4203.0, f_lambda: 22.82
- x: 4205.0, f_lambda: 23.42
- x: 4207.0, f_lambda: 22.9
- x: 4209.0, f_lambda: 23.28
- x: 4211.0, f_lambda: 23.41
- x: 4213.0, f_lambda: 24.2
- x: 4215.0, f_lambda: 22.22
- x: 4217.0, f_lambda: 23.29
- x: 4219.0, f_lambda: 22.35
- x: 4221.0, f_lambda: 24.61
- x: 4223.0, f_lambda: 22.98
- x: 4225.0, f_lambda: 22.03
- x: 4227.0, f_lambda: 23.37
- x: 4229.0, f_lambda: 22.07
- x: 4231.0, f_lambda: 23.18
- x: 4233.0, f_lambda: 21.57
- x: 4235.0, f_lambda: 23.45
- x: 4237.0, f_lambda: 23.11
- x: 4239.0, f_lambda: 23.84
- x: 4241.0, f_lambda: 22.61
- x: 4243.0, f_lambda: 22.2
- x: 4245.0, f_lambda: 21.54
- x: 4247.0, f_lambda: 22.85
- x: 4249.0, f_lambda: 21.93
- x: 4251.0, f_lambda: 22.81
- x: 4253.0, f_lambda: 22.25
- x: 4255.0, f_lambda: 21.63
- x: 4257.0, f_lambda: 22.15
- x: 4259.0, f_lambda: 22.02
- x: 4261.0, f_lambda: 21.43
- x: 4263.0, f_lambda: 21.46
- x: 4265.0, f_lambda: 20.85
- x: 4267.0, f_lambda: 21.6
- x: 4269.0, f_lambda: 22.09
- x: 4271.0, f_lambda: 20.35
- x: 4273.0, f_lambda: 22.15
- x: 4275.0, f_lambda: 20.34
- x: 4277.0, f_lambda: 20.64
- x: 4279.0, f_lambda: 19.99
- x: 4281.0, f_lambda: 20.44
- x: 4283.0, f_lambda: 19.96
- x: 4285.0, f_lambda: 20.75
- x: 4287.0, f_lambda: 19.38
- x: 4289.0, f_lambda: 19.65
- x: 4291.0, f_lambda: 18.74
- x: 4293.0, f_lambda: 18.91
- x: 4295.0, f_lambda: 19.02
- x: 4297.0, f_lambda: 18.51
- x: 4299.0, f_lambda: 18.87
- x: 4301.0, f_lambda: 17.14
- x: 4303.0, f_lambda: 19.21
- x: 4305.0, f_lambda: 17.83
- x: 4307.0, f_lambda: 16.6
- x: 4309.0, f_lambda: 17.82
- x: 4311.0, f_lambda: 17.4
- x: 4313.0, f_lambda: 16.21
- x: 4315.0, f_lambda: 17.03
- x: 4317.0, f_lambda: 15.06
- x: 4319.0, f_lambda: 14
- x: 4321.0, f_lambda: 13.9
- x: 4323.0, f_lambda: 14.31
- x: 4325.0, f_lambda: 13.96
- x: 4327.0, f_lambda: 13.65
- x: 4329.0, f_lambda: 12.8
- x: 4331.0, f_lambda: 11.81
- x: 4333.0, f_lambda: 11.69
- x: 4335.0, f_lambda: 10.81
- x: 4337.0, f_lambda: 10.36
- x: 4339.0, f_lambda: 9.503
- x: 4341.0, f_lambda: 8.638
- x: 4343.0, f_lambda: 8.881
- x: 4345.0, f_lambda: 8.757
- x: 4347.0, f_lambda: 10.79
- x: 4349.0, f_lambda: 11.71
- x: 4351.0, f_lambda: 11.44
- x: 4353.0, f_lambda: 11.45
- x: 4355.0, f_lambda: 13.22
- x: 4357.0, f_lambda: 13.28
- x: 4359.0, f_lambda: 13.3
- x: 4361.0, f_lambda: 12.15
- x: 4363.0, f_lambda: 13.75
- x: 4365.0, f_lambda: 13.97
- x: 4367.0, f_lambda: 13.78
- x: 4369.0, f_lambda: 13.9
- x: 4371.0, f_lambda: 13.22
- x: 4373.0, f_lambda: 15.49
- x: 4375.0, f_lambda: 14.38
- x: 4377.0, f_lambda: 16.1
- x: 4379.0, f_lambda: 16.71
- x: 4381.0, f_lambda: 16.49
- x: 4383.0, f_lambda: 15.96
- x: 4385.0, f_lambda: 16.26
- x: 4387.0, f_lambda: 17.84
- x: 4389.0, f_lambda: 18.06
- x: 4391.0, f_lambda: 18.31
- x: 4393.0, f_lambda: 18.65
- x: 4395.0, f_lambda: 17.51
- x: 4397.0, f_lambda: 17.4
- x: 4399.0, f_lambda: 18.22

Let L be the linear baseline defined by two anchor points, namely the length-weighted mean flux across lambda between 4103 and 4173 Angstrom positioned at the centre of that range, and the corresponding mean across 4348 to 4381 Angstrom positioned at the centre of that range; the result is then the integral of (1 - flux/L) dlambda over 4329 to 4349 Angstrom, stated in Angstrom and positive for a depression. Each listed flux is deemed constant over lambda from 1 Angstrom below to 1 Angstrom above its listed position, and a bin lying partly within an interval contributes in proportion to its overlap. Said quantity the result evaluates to 5.43 Angstrom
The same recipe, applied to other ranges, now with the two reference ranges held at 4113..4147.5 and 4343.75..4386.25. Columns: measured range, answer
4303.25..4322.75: -2.5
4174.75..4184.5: -4.0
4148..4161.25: -4.0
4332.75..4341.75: 2.5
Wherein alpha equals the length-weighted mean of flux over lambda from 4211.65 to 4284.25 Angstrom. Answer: 22.1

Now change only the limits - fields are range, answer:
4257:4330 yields 18.5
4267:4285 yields 20.8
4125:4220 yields 21.6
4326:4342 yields 11.2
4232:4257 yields 22.5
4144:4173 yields 21.7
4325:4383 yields 12.7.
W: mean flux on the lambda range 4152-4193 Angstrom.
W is 22.4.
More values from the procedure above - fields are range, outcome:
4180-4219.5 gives 23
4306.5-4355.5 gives 12.8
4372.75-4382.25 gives 15.9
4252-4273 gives 21.6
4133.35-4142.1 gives 18.5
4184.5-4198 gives 22.7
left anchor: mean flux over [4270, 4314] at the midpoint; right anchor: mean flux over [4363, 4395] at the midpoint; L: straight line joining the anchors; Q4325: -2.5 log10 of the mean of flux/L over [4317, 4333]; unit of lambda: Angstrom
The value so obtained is 0.31 mag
